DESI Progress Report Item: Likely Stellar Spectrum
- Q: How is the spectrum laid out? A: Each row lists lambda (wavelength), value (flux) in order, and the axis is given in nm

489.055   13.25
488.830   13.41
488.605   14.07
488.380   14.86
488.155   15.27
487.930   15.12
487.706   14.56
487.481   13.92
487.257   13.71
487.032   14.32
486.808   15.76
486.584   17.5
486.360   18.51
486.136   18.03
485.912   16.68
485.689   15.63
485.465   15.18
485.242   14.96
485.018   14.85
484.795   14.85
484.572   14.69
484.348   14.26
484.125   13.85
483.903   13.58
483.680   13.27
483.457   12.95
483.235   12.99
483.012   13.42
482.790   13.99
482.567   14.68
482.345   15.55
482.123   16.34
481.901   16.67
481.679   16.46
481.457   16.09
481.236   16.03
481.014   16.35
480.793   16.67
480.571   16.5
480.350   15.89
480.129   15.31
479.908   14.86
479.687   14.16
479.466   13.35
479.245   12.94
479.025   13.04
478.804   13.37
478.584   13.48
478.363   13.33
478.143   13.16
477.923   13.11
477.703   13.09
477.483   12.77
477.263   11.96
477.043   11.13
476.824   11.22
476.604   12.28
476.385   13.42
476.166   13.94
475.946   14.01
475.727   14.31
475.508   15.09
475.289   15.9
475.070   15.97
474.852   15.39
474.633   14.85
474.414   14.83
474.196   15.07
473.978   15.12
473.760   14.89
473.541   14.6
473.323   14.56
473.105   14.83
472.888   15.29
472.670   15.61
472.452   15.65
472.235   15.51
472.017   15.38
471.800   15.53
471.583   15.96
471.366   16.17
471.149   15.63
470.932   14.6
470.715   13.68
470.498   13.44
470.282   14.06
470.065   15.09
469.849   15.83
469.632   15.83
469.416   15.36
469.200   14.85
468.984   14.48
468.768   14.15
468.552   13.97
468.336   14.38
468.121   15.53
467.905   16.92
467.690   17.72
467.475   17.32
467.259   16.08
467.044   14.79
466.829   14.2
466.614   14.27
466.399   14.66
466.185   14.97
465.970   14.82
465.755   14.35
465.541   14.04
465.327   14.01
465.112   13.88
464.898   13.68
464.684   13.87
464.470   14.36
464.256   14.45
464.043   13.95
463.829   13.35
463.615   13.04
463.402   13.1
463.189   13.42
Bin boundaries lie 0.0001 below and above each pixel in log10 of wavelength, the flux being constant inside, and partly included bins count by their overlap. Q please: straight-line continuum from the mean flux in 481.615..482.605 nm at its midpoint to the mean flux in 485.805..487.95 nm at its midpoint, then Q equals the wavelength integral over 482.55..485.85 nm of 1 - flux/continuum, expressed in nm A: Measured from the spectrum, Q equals 0.35 nm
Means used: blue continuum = 16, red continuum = 15.8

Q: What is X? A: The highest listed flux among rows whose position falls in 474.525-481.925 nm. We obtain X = 16.67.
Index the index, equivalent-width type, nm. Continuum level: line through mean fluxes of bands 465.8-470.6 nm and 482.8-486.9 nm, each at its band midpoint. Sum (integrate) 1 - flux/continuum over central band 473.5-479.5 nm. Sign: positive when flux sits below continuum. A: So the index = 0.52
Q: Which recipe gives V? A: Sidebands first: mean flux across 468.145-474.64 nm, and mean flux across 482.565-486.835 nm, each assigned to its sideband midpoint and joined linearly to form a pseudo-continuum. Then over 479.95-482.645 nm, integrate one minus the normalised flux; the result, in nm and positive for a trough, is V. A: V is -0.19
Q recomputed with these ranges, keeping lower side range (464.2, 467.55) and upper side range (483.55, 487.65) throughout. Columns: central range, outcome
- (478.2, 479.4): 0.14 nm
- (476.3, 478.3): 0.33 nm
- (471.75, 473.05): -0.06 nm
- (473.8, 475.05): -0.02 nm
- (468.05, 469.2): 0.01 nm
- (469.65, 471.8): -0.04 nm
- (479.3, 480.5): 0.03 nm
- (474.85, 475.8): -0.03 nm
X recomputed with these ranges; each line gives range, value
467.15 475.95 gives 17.72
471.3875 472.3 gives 15.96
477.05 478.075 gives 13.11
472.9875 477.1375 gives 15.97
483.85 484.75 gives 14.69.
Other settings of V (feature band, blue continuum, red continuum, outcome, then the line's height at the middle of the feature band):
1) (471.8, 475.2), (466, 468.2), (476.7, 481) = -0.14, 14.6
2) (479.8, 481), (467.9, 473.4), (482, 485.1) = -0.12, 14.4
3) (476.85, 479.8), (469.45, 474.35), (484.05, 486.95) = 0.47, 15.4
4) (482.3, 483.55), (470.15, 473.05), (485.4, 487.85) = 0.14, 15.6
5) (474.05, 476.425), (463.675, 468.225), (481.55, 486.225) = 0.00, 14.8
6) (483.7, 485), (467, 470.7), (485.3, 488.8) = 0.10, 15.4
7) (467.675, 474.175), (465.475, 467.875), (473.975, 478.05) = -0.22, 14.6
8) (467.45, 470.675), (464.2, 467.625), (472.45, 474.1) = -0.08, 14.8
